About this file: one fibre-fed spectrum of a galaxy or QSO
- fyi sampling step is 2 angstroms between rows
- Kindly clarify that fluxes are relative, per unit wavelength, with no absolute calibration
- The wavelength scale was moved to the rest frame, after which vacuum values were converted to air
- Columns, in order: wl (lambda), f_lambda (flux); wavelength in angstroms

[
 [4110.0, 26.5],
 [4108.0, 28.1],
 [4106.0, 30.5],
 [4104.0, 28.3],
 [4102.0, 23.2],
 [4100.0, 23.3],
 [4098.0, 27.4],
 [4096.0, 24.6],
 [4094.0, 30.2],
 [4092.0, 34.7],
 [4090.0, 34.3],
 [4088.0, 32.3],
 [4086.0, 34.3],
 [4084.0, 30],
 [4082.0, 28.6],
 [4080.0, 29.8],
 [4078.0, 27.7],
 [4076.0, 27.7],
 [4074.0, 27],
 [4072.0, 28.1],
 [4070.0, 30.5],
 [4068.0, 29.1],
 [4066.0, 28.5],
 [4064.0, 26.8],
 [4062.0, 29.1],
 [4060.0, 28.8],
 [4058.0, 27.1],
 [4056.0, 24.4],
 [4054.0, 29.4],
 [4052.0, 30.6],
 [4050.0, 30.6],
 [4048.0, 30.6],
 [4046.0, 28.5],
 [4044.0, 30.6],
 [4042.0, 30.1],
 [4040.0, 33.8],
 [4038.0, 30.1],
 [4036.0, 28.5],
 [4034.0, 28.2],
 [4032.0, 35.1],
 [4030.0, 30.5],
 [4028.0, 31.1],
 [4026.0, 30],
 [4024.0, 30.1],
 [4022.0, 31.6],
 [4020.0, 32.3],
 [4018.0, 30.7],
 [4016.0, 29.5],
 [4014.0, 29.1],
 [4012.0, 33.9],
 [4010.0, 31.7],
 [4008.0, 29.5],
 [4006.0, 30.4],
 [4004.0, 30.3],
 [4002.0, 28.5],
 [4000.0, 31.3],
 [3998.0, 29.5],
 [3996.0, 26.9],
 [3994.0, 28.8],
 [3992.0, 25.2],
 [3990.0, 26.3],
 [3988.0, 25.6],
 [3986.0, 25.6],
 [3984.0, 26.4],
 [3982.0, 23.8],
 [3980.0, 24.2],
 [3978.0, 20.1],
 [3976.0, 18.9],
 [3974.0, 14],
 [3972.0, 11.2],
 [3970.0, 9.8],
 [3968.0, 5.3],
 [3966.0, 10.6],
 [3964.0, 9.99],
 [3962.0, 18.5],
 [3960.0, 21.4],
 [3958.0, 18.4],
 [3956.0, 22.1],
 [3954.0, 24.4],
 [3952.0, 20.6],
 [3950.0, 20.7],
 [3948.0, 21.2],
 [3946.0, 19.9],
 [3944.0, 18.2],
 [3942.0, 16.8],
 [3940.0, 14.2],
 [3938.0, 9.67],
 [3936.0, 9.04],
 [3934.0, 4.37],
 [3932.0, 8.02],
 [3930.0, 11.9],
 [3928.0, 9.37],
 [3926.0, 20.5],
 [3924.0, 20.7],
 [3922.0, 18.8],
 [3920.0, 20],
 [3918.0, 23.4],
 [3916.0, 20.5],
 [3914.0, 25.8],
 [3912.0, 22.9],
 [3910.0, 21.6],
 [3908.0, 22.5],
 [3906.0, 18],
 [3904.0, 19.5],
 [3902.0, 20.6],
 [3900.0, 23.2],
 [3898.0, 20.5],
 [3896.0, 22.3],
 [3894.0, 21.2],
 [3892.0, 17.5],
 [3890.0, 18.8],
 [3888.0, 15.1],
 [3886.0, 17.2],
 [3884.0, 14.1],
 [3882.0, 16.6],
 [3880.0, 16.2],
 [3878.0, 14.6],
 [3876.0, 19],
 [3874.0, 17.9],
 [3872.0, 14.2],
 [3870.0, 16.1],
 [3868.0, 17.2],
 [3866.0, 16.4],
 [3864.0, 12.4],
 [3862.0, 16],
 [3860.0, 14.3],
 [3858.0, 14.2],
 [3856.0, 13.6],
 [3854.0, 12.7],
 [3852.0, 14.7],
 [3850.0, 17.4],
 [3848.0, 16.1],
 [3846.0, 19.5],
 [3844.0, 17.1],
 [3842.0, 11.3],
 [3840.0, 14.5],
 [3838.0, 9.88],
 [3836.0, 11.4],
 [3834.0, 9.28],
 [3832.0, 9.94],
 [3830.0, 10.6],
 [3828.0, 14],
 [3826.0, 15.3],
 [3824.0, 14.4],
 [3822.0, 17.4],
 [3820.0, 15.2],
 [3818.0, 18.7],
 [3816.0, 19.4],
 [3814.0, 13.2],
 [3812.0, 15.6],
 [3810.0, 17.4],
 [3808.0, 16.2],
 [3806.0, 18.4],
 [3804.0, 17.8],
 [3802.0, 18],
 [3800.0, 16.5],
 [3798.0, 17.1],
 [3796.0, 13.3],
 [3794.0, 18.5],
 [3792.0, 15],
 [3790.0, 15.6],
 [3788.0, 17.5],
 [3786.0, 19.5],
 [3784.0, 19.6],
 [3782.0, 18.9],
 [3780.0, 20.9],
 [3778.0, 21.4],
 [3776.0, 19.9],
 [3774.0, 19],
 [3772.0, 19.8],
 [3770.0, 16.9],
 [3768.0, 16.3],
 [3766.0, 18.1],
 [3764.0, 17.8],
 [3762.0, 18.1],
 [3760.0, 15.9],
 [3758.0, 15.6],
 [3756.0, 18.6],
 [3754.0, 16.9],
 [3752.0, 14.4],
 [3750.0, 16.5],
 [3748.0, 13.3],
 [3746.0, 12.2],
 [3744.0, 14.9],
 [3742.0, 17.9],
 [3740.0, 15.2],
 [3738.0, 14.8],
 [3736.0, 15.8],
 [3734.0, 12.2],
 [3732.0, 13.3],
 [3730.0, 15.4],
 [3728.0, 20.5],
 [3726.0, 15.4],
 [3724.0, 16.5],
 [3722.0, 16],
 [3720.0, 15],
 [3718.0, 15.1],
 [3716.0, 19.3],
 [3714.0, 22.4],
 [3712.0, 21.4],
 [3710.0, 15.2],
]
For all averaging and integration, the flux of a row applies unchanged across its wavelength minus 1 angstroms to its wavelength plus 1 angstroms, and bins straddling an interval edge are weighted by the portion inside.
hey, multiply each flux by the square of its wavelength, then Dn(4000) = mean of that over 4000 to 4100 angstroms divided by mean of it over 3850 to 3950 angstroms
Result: 1.89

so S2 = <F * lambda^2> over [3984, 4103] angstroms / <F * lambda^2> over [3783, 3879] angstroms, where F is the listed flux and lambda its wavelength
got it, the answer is 2.1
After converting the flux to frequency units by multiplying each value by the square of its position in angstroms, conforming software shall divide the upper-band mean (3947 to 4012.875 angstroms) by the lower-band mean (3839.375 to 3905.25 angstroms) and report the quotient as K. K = 1.42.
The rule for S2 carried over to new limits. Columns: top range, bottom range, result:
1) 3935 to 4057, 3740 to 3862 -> 1.70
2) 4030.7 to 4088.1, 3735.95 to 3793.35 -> 2.00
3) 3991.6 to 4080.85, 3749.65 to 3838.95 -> 2.04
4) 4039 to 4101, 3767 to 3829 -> 1.94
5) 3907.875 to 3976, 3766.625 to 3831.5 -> 1.05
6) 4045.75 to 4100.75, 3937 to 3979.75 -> 1.86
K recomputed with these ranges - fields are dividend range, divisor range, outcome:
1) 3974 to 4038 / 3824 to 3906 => 1.92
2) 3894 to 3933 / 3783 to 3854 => 1.32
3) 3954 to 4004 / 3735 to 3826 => 1.39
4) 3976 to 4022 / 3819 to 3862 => 2.17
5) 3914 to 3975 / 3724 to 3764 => 1.13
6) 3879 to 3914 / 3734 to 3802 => 1.23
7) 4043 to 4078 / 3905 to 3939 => 1.82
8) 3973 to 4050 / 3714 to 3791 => 1.93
